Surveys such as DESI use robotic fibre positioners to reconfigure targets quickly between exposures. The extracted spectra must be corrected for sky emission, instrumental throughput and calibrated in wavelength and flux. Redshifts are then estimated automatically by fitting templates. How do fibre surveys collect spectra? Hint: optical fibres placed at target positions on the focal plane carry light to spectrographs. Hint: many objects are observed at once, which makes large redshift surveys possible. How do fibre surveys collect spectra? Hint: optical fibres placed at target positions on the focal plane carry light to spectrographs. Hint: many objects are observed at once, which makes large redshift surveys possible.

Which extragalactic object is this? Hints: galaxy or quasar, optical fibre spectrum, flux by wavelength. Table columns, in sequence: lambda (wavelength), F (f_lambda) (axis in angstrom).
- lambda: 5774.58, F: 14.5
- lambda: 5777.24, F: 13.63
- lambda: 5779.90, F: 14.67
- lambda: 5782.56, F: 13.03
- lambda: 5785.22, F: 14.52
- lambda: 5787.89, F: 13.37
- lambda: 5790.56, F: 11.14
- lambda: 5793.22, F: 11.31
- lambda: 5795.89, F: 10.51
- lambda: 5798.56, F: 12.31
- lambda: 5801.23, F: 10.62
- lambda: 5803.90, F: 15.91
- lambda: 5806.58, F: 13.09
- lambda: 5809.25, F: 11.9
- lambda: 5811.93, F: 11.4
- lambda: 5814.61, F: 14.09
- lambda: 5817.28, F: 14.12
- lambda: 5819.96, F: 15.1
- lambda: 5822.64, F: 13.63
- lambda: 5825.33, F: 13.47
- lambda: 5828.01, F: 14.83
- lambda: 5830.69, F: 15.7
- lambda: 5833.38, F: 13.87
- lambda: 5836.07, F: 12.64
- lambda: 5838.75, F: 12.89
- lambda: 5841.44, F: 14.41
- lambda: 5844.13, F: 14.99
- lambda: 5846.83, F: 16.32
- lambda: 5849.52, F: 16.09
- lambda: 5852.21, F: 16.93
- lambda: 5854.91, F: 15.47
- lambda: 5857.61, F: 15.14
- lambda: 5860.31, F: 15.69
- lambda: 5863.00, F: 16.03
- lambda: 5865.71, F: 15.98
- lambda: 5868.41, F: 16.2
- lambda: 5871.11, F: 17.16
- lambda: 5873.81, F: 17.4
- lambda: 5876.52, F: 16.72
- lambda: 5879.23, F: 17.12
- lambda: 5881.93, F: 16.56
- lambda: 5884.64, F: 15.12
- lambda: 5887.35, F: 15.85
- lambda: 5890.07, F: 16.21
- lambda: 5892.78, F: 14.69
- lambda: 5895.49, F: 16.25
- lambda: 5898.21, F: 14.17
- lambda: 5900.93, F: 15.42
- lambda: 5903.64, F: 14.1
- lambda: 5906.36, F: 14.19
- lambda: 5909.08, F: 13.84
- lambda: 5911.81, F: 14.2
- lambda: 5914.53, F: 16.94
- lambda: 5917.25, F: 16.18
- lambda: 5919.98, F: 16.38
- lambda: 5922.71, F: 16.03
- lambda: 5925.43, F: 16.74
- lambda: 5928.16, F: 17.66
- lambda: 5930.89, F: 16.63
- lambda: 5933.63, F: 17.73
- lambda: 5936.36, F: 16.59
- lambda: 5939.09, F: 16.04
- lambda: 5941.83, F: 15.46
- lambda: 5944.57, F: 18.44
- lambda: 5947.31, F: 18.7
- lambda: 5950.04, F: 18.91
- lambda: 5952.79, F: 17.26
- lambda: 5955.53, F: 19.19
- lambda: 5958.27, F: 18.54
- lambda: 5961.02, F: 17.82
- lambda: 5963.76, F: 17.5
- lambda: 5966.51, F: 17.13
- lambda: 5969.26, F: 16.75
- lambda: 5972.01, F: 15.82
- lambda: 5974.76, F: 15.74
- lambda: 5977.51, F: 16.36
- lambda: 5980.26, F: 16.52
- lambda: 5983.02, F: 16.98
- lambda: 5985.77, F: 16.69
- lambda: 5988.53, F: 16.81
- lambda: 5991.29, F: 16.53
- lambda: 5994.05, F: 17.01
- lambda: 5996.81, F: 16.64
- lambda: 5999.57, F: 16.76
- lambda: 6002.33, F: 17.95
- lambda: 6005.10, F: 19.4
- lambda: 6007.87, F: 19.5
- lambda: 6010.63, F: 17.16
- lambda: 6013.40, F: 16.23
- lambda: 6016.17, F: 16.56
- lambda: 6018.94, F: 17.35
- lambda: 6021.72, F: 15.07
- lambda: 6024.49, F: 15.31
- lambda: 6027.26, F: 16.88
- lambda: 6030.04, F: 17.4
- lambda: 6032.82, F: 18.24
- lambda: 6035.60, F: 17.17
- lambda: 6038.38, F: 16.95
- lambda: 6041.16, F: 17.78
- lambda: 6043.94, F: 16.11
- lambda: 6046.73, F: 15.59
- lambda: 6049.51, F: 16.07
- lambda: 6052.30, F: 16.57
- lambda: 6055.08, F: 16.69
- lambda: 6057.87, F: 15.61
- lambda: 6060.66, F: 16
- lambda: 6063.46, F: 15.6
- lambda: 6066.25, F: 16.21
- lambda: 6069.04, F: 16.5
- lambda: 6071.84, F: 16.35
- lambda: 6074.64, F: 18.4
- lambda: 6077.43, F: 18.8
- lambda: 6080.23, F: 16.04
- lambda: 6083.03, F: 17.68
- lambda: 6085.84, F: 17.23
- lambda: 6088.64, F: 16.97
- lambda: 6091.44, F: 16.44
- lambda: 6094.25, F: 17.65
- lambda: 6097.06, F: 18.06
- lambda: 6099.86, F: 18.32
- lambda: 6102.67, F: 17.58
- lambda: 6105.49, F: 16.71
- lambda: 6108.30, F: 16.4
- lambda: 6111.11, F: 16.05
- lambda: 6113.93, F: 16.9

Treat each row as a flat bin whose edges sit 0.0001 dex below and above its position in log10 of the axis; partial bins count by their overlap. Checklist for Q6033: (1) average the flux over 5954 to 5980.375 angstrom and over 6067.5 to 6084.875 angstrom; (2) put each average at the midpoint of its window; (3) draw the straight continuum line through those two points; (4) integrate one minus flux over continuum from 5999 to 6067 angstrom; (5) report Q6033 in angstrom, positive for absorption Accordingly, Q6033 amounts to 1.7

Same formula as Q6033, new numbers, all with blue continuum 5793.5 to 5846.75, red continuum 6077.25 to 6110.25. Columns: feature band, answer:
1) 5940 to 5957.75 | -3.2 angstrom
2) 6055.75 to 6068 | 0.6 angstrom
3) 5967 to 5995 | -1.5 angstrom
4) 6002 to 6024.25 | -1.6 angstrom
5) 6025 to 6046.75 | -0.8 angstrom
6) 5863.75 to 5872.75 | -1.5 angstrom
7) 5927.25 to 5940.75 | -1.6 angstrom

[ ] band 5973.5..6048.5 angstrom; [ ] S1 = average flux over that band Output 16.9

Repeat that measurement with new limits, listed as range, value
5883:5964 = 16.4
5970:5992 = 16.4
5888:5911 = 14.9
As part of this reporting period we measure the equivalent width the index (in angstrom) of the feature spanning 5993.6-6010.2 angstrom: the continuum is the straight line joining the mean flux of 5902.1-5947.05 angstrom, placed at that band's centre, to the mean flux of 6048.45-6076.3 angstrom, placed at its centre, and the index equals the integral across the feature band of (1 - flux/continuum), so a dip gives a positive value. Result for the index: -1.61 angstrom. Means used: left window 16.1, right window 16.4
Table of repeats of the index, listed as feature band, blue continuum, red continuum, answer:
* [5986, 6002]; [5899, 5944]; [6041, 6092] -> -0.5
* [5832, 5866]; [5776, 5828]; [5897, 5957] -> -1.7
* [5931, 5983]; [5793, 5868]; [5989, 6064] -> -4.4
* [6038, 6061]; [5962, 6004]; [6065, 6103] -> 1.0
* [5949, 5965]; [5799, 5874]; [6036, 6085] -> -2.5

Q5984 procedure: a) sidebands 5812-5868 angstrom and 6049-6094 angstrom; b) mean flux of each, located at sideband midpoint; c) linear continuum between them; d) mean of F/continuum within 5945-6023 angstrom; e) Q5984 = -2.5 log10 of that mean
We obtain -0.08 mag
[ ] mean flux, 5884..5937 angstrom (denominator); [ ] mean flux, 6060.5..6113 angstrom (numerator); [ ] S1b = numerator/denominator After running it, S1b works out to 1.08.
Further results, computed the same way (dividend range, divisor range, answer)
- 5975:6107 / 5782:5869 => 1.21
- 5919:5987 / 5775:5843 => 1.29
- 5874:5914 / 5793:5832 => 1.16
